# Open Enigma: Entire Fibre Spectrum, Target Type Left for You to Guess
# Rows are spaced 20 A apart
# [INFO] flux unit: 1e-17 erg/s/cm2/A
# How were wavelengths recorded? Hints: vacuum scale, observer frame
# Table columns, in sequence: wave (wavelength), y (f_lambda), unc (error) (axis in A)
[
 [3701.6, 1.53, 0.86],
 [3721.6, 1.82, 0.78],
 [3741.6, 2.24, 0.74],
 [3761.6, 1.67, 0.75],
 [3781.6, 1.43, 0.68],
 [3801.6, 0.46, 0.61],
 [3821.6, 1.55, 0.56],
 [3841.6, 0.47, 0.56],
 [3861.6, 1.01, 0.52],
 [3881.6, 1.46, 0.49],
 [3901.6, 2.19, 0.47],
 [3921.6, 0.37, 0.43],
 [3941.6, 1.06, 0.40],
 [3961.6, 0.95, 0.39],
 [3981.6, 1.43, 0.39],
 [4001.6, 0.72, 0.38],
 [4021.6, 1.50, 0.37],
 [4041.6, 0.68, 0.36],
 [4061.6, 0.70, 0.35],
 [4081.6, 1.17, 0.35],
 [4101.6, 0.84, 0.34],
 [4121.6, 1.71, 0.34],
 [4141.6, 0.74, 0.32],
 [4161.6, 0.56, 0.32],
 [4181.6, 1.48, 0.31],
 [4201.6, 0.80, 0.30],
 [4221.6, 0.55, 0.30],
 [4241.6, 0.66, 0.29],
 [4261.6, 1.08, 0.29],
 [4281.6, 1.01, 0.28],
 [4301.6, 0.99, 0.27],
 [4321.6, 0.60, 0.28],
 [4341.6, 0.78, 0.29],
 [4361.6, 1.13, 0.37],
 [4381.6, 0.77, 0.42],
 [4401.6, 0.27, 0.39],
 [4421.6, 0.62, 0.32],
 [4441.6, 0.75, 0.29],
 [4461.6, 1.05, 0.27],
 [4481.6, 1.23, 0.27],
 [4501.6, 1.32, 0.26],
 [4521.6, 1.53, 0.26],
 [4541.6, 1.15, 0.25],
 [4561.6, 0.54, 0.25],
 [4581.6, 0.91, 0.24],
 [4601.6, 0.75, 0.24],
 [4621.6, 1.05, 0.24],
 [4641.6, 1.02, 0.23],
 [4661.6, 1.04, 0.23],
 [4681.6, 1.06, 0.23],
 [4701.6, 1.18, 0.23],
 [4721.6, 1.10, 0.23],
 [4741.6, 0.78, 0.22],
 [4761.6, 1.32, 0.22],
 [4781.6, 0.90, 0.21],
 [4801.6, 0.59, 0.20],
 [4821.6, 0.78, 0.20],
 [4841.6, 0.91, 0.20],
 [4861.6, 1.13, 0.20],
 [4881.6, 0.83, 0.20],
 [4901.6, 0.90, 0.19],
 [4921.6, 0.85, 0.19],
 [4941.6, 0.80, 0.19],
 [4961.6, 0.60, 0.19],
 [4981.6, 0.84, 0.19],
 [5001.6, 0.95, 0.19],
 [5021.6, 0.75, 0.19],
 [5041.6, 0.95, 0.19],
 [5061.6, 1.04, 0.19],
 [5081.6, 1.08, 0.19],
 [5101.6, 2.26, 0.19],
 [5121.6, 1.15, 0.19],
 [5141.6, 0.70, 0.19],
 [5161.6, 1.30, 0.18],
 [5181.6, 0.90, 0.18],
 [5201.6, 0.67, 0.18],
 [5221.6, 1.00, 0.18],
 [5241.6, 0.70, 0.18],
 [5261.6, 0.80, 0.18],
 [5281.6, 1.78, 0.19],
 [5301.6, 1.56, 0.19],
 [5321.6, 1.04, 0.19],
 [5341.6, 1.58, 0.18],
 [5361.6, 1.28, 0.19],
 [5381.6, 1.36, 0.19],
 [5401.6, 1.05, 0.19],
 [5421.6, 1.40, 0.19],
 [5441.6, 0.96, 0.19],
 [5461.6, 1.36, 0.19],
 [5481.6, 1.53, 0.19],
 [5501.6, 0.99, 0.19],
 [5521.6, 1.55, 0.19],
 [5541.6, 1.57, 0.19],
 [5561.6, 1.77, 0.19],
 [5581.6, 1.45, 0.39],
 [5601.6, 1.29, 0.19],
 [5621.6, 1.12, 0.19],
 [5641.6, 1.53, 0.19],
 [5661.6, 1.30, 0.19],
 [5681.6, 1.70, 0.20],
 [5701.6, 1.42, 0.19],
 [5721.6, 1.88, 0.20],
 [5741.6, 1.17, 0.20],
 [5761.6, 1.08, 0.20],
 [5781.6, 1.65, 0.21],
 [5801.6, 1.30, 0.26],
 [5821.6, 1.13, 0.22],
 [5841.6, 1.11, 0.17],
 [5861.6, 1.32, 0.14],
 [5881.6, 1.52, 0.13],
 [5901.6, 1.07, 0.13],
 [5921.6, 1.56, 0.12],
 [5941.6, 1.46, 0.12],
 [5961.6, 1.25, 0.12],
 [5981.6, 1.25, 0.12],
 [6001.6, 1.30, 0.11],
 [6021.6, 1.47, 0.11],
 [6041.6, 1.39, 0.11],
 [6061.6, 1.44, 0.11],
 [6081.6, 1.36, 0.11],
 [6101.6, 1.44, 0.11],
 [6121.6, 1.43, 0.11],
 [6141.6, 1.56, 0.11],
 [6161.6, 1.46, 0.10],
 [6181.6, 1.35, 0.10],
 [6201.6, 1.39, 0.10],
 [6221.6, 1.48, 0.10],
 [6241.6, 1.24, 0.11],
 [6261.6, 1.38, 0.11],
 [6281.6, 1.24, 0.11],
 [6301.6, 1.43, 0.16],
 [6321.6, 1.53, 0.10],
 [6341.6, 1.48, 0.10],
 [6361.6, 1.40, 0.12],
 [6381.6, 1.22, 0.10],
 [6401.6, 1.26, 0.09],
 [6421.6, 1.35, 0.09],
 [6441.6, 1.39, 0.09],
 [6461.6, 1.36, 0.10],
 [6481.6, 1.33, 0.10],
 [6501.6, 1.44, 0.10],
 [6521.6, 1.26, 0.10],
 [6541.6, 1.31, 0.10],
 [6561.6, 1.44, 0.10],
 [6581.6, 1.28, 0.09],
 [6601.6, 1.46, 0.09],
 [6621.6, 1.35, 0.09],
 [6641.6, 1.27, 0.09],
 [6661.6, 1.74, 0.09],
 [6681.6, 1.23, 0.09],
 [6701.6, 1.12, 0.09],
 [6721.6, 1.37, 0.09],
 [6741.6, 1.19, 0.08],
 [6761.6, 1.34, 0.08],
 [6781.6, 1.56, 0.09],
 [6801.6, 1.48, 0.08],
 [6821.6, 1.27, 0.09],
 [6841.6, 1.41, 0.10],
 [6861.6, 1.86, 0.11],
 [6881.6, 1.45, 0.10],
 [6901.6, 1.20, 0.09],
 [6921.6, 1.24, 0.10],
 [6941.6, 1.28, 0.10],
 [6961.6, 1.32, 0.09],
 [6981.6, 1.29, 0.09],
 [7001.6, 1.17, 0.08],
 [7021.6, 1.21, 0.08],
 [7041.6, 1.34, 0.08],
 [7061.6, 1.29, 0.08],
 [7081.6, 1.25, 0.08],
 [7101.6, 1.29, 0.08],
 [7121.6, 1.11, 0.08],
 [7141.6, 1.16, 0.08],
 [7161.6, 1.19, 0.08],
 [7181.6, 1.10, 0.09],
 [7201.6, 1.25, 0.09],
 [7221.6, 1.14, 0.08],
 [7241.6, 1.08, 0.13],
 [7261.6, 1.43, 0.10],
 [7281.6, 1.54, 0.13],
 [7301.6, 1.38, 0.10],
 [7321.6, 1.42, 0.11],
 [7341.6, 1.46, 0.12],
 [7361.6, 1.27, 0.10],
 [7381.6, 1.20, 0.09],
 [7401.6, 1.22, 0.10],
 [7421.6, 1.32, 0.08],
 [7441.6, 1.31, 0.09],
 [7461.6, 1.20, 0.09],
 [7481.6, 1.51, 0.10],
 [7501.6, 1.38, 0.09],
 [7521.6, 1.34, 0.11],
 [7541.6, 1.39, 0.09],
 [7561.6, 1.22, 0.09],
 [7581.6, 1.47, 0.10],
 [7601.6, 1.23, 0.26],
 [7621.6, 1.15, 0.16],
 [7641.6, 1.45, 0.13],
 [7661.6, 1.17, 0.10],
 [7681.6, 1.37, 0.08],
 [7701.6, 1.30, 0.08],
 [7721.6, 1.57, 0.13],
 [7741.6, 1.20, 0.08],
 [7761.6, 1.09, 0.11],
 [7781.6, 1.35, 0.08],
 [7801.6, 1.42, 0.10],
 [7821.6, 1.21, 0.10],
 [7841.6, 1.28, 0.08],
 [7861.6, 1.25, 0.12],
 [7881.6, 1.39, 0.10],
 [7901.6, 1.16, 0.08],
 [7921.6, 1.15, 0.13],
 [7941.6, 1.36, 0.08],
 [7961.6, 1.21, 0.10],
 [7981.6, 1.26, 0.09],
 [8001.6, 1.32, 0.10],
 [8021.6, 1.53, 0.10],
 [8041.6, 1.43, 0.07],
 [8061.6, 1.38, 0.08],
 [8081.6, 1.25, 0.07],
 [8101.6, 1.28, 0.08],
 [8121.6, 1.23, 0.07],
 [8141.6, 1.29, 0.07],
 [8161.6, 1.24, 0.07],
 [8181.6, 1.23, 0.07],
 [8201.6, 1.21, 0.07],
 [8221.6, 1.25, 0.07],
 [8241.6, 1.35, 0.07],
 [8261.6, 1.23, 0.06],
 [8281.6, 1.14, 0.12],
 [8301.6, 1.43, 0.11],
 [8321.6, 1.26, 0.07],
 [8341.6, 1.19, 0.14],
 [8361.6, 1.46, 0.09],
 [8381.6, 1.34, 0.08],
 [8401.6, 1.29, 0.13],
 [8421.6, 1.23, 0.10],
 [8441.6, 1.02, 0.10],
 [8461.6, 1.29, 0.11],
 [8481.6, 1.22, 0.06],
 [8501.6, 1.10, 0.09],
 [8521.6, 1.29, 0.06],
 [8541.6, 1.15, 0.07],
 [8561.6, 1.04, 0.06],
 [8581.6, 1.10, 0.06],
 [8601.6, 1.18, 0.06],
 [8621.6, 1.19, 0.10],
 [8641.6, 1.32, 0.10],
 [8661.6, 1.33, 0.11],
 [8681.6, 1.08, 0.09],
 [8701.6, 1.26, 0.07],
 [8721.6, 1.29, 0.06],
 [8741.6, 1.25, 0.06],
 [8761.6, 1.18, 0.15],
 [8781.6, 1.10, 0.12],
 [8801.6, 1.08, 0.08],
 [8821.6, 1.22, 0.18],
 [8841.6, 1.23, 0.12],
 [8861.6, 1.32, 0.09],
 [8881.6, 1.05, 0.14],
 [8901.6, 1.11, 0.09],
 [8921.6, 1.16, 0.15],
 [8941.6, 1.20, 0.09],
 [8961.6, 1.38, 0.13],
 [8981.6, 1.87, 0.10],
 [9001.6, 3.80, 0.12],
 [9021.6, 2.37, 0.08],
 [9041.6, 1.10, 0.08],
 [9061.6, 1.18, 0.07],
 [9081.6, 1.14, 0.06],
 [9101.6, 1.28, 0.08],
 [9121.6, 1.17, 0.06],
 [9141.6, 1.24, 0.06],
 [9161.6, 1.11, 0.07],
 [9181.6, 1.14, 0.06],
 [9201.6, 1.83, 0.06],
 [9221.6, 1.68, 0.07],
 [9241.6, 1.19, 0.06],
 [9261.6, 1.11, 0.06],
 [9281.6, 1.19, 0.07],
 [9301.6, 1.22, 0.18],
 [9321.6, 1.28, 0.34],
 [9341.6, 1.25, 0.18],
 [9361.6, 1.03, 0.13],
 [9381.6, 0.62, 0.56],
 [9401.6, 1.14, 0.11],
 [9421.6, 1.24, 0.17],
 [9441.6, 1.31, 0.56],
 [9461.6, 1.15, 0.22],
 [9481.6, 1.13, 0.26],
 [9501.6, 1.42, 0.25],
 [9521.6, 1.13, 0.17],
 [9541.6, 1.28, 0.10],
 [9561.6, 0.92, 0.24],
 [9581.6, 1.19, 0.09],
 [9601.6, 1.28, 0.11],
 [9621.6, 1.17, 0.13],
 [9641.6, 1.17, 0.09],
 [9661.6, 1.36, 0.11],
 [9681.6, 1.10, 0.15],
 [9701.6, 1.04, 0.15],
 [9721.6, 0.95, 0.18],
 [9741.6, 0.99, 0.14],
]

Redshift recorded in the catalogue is 0.370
